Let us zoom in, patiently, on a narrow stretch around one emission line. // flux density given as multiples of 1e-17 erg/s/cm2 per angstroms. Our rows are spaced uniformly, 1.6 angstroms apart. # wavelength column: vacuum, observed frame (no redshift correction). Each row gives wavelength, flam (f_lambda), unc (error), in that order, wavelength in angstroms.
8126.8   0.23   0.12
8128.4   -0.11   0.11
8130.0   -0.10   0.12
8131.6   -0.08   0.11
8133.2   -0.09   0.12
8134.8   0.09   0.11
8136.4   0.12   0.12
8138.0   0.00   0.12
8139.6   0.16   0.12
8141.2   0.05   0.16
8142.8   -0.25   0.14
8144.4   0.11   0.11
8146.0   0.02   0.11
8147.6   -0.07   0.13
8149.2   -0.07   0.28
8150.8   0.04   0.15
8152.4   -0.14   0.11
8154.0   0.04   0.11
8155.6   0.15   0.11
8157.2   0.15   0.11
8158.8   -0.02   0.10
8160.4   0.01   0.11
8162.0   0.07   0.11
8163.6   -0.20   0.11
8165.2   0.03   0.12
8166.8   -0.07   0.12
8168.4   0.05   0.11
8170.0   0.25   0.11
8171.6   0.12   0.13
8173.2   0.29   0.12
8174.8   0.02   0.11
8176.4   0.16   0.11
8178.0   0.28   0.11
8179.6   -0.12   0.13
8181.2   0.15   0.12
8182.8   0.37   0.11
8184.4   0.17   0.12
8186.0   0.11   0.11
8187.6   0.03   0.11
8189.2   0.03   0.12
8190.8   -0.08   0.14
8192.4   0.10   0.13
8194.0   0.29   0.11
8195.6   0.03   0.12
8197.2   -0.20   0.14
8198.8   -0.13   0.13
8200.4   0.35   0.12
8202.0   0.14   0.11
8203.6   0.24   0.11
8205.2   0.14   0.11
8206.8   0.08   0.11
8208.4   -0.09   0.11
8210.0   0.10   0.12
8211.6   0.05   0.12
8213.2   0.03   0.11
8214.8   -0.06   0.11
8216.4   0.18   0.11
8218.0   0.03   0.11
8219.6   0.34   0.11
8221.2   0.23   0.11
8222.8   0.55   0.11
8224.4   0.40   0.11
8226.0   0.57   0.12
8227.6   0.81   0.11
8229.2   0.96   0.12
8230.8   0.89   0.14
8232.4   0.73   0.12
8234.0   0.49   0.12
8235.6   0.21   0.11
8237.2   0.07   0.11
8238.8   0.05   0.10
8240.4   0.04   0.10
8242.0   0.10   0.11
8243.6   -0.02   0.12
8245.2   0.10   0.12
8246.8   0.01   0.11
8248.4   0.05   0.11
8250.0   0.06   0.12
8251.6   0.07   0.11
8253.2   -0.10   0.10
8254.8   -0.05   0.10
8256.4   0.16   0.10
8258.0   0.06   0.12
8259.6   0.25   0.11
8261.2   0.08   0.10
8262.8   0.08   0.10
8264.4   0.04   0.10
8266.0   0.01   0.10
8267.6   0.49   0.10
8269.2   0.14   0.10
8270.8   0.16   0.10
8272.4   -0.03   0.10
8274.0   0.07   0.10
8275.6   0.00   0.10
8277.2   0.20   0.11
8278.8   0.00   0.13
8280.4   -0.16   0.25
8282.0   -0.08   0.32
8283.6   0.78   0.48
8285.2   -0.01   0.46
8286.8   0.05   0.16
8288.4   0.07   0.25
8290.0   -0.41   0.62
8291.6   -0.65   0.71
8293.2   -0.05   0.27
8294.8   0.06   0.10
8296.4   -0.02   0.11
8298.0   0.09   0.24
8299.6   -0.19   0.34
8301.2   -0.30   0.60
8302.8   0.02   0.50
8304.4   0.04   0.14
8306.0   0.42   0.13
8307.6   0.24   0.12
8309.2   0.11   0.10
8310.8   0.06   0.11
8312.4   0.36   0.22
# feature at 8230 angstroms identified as [O II]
